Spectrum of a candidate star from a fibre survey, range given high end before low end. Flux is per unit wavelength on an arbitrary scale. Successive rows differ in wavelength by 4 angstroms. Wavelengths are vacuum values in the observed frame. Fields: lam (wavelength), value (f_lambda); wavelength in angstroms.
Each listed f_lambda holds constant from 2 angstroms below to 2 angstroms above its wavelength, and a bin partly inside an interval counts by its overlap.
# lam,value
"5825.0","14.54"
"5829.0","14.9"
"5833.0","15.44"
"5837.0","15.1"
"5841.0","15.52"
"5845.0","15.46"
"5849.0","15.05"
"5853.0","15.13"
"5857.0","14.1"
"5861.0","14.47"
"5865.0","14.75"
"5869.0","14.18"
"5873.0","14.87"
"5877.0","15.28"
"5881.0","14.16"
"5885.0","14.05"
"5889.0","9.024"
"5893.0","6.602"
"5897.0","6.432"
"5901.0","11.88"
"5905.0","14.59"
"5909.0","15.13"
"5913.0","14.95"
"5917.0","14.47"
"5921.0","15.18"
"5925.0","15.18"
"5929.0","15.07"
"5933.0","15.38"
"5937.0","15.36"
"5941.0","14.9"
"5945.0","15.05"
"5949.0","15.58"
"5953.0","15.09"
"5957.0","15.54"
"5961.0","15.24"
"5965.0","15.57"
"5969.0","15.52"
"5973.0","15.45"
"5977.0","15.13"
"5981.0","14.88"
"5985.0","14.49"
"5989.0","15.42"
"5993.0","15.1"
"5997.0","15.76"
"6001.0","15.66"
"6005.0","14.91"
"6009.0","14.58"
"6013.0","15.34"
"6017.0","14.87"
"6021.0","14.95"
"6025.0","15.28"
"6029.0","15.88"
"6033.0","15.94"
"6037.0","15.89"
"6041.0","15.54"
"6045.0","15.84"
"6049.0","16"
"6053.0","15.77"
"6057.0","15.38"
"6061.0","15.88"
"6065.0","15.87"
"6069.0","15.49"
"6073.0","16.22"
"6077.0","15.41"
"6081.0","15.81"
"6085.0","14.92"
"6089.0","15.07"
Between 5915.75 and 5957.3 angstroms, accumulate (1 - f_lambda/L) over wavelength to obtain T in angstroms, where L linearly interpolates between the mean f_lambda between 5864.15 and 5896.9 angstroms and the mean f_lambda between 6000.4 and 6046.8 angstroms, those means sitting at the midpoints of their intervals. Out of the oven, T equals -4.8 angstroms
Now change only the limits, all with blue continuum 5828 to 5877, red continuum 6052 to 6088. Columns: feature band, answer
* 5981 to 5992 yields 0.3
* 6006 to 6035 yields 0.4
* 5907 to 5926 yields 0.2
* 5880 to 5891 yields 2.0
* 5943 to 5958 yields -0.1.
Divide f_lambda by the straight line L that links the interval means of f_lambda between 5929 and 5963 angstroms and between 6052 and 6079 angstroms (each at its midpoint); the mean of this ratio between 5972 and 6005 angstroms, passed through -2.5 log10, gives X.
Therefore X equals 0.01 mag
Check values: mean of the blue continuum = 15.3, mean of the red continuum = 15.7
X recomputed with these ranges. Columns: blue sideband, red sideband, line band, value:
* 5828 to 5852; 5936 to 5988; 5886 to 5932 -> 0.199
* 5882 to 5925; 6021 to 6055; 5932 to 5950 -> -0.144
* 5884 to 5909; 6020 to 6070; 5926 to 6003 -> -0.182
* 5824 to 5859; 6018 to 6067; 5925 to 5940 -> 0.006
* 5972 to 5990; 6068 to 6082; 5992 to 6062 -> -0.007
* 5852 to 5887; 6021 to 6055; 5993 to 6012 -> 0.018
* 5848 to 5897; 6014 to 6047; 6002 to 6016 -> 0.015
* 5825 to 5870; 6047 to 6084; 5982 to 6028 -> 0.027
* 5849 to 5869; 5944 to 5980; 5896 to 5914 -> 0.168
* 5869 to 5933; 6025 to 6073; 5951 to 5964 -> -0.082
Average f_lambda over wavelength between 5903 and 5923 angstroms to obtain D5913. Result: 14.9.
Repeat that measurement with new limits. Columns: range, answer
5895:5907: 11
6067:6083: 15.7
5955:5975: 15.5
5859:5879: 14.7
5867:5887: 14.5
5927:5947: 15.2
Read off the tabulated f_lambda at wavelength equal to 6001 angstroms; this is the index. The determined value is 15.66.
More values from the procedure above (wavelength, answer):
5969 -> 15.52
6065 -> 15.87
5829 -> 14.9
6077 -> 15.41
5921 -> 15.18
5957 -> 15.54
